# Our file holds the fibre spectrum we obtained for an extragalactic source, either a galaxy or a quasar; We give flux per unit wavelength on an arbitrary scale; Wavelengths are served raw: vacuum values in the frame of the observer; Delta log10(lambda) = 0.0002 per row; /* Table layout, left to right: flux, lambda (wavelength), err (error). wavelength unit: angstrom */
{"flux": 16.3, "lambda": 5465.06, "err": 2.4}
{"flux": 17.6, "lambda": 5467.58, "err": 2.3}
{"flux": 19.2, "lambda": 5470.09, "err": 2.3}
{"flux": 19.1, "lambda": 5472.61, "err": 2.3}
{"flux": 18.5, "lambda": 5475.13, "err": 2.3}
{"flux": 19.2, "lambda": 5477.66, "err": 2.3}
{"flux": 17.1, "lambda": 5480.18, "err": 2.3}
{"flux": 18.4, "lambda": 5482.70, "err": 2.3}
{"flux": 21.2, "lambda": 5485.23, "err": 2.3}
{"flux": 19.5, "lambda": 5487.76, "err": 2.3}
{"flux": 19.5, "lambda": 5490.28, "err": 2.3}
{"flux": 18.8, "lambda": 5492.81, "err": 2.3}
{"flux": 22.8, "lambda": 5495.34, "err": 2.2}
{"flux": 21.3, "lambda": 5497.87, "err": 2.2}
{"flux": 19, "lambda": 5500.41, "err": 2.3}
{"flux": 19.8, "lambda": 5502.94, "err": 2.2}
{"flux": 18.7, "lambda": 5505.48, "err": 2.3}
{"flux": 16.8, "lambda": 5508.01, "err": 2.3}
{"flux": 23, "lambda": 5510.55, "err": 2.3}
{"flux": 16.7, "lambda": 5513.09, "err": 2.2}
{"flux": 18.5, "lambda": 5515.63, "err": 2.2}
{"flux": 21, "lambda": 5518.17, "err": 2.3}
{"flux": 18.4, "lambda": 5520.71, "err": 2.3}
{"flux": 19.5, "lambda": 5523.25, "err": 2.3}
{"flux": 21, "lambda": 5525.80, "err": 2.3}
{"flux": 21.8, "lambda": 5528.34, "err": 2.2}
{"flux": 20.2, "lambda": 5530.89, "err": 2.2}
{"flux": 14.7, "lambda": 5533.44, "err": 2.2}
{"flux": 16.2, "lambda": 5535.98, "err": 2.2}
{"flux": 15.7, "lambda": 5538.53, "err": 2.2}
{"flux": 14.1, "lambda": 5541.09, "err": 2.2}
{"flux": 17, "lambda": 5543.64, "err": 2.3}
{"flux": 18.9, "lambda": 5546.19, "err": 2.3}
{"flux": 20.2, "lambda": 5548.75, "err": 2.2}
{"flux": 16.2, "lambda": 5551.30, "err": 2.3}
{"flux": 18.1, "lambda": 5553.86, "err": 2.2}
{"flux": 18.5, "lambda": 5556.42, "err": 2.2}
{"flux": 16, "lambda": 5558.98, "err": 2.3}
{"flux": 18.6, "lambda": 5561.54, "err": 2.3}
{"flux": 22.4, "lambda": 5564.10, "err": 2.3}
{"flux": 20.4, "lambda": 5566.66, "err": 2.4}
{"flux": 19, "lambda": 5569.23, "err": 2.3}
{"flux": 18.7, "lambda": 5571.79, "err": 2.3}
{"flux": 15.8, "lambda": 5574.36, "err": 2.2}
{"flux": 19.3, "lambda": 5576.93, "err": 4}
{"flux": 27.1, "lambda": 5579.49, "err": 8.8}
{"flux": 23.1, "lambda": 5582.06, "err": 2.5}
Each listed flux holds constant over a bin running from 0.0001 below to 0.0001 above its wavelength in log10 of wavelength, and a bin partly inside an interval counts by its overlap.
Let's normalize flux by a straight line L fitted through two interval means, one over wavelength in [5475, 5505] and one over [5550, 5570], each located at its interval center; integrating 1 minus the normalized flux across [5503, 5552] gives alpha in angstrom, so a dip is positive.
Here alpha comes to 1.8 angstrom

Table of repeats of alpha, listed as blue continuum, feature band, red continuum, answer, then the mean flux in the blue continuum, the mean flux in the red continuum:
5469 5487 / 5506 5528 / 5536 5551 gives -2.0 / 19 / 17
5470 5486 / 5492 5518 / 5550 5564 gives -1.5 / 18.9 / 17.9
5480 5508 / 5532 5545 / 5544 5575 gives 2.3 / 19.6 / 18.6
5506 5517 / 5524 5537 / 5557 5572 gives 0.0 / 18.8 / 19.2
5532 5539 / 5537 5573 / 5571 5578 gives -2.9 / 15.6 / 17.8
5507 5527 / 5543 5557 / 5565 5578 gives 0.6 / 19.4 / 18.7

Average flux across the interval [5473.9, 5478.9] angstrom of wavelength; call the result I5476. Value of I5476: 18.8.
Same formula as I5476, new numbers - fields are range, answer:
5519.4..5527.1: 19.7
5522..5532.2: 20.6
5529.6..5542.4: 16.2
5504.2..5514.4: 18.8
